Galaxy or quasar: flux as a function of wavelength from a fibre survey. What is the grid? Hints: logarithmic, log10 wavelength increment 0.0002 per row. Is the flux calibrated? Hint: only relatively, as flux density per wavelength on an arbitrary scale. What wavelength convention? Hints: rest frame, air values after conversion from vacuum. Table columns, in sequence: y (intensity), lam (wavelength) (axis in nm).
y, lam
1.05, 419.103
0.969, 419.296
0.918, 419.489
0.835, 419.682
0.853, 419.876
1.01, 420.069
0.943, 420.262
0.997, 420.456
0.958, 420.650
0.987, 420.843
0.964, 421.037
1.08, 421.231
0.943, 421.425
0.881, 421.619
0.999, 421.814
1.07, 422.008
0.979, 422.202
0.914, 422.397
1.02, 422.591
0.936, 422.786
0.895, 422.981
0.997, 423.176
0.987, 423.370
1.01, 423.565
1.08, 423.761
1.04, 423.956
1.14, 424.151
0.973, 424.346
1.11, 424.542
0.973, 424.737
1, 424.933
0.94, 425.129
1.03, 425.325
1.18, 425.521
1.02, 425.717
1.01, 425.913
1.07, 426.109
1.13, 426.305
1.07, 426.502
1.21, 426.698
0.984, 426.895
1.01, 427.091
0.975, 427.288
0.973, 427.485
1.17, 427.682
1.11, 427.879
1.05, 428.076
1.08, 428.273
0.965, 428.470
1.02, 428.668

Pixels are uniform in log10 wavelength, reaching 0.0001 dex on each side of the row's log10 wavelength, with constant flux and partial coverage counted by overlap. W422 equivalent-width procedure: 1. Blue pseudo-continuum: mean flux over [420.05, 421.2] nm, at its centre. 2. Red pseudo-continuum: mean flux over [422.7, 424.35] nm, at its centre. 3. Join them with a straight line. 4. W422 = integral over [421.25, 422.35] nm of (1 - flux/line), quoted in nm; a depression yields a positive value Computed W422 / 0.01 nm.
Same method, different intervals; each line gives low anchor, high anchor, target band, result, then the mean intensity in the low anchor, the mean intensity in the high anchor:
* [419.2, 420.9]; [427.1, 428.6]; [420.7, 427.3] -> -0.170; 0.94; 1.04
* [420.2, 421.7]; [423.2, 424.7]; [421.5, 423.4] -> 0.076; 0.971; 1.04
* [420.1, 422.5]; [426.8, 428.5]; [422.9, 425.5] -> -0.035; 0.977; 1.04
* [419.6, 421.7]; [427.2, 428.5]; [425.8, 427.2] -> -0.048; 0.952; 1.05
